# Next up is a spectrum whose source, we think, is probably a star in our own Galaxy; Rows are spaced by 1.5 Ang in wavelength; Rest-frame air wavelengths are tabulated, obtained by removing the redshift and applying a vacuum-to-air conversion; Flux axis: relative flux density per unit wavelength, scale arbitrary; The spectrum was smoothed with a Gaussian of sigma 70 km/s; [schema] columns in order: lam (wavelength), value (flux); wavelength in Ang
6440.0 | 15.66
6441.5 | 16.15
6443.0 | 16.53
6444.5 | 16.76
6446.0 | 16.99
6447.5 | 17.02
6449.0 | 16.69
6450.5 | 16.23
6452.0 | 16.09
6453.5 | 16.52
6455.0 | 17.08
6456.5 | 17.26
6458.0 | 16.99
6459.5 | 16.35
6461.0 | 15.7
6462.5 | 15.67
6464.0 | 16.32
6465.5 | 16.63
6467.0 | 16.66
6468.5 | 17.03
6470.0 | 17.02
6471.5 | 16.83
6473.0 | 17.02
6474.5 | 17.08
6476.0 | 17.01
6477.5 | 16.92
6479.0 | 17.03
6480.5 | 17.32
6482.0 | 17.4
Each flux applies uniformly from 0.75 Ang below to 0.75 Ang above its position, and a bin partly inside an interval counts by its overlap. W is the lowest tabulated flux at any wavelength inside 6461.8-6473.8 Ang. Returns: 15.67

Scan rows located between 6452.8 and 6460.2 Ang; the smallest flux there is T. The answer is 16.35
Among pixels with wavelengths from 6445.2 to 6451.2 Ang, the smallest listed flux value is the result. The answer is 16.23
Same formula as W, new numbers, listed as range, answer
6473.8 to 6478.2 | 16.92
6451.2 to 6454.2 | 16.09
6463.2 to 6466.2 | 16.32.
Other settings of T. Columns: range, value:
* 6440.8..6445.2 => 16.15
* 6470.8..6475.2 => 16.83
